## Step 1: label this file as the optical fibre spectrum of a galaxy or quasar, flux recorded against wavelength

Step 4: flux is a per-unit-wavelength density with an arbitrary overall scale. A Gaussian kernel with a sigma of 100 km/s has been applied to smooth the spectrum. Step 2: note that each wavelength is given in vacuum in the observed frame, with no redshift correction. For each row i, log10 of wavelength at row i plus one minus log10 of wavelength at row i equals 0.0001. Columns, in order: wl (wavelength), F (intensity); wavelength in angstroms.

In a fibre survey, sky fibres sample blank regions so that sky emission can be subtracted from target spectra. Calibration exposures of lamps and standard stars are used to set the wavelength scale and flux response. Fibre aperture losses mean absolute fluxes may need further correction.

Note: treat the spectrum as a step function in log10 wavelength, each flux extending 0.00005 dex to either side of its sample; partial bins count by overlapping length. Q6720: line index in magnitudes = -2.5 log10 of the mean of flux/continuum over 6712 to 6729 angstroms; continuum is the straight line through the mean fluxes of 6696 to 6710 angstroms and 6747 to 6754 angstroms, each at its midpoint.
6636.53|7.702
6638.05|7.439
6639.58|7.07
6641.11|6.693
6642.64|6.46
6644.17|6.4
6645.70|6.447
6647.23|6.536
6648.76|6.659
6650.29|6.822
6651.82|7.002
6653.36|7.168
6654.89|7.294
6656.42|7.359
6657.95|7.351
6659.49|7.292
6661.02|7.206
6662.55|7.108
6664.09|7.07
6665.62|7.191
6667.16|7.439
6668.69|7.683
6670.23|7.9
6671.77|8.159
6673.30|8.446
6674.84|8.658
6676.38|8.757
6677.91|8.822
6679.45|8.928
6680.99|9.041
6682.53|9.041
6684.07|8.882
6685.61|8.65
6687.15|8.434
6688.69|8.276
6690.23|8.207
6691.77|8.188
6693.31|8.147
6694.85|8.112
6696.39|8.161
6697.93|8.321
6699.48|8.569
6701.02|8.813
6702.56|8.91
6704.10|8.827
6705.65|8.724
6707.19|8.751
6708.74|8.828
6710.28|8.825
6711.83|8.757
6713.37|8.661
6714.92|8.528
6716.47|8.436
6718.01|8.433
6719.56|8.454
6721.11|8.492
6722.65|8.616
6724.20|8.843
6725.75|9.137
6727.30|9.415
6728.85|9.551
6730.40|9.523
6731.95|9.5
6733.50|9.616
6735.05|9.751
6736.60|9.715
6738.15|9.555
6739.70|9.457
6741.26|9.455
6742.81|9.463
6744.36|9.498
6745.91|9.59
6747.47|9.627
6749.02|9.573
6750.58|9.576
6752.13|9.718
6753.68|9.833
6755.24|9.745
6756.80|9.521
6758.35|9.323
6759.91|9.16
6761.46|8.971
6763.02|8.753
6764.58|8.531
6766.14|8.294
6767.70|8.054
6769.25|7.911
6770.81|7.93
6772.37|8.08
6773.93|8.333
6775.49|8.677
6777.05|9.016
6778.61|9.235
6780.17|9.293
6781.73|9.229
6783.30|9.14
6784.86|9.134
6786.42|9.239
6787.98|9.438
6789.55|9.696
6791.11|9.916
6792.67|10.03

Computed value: 0.04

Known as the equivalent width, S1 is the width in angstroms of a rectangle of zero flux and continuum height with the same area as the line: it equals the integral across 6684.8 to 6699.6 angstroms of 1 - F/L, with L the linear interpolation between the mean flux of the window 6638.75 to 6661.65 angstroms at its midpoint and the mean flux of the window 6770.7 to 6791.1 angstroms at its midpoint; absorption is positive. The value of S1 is -1.37 angstroms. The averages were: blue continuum 6.92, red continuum 9.03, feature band 8.3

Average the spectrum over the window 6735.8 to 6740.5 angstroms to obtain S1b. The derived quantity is 9.57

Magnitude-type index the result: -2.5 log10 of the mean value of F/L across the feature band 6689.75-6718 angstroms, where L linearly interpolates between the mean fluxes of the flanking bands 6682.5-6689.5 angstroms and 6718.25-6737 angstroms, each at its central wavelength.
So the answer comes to 0.039 mag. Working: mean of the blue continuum 8.61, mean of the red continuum 9.18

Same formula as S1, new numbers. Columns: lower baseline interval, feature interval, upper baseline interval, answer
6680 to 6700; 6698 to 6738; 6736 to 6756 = 0.4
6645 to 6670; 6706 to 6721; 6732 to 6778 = -0.6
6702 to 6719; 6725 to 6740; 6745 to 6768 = -1.0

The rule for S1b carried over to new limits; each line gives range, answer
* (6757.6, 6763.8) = 9.05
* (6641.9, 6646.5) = 6.44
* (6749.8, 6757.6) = 9.68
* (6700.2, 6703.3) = 8.87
